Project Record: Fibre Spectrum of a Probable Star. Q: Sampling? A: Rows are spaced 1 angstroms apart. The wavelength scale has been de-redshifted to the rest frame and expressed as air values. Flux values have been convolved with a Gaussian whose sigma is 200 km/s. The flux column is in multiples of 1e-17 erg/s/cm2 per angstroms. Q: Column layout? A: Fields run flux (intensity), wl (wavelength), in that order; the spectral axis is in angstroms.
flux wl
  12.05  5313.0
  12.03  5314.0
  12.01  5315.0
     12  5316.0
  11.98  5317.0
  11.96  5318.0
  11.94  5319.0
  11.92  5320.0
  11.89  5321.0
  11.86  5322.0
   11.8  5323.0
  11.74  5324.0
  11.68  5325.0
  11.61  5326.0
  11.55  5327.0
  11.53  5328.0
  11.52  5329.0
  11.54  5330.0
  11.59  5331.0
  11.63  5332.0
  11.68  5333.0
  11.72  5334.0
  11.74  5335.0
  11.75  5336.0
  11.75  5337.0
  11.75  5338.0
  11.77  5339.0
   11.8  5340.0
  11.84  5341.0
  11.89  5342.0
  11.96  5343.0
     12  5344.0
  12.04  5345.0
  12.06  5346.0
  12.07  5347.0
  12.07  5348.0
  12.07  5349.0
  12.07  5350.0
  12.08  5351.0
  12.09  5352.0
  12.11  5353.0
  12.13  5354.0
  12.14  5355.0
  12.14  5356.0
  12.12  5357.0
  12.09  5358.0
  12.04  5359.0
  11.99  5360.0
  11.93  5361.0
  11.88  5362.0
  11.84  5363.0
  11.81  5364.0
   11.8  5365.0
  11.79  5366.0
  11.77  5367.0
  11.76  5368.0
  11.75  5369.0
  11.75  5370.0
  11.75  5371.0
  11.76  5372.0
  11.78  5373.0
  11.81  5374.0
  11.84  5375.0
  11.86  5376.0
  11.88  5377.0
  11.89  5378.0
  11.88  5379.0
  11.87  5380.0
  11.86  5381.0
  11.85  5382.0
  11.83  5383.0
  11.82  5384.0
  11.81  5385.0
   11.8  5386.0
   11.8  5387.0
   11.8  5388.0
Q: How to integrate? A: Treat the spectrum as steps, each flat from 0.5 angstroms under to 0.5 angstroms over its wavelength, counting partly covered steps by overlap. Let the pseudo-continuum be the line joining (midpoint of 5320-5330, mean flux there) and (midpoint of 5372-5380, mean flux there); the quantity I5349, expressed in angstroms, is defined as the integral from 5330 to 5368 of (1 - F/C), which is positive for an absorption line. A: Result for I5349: -0.5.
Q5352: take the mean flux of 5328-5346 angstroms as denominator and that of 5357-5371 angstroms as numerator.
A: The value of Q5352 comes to 1.0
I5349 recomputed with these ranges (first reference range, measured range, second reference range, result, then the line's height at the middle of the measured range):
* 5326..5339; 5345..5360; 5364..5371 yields -0.5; 11.7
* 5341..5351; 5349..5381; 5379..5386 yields 0.0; 11.9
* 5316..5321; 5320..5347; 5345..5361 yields 0.5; 12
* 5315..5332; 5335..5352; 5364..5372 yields -0.2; 11.8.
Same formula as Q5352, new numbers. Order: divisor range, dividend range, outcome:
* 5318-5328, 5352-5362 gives 1.02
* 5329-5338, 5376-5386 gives 1.02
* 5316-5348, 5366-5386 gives 1.00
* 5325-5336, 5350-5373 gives 1.03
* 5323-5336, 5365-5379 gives 1.01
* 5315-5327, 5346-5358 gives 1.02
